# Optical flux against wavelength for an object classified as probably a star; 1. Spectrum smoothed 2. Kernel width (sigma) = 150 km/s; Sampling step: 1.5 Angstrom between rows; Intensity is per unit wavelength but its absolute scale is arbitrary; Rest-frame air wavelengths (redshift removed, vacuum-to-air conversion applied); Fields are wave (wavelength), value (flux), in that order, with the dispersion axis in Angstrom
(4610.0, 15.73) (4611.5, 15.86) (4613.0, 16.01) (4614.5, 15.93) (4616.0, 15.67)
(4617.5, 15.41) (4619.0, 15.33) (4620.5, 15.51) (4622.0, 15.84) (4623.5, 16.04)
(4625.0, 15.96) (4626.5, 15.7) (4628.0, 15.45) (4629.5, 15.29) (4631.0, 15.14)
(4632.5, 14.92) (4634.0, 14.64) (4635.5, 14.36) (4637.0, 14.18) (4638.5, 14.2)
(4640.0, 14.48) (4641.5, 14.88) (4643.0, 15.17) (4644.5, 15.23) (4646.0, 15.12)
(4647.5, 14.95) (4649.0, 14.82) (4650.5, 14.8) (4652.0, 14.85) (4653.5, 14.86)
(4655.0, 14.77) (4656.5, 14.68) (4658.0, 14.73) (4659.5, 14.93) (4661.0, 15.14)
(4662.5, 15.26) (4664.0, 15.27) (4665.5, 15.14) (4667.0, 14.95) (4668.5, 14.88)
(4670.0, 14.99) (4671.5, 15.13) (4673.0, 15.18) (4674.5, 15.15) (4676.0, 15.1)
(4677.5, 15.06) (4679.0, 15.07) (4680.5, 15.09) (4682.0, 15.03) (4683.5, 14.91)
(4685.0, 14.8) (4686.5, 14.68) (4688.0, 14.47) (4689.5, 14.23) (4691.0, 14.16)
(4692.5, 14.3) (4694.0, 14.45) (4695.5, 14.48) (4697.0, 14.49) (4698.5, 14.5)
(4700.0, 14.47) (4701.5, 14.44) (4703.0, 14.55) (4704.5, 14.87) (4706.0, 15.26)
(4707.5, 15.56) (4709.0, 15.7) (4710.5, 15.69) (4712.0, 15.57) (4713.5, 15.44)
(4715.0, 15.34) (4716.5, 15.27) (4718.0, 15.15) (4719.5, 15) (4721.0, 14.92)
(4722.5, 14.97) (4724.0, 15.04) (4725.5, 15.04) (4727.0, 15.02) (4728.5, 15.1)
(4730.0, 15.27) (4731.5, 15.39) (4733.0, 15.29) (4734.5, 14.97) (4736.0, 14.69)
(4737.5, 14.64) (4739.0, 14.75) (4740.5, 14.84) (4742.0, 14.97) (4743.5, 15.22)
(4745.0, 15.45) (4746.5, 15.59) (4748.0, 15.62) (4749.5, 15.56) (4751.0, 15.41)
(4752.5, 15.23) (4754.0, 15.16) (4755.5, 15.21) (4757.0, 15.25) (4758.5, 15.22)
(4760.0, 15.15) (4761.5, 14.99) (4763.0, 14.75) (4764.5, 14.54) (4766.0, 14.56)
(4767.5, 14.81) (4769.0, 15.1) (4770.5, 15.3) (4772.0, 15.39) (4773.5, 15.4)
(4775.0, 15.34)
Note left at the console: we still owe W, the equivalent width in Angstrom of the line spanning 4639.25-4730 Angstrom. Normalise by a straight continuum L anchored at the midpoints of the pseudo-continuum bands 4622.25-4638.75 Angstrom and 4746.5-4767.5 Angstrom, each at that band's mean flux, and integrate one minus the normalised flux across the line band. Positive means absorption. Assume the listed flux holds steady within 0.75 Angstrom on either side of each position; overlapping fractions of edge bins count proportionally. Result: 1.1 Angstrom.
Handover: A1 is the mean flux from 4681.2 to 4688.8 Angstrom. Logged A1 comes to 14.8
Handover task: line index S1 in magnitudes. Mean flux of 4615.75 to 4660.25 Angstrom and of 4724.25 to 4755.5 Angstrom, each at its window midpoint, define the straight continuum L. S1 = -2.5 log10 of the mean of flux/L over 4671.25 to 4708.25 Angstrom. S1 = 0.02 mag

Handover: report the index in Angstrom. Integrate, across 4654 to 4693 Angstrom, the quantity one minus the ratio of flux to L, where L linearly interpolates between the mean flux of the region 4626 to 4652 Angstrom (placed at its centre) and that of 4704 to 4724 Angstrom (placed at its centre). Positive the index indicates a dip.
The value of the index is 0.5 Angstrom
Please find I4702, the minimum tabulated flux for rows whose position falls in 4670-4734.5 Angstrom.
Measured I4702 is 14.16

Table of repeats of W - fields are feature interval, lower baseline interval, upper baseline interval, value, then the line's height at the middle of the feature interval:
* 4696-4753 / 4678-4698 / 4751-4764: -0.8 Angstrom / 14.9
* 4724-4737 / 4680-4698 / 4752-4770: -0.2 Angstrom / 14.8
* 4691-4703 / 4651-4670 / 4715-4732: 0.5 Angstrom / 15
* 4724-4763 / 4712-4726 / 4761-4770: -0.5 Angstrom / 15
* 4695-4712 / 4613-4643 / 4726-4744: 0.1 Angstrom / 15.1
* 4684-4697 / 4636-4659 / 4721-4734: 0.4 Angstrom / 15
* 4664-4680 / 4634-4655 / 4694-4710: -0.3 Angstrom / 14.8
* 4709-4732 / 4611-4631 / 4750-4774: 0.1 Angstrom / 15.3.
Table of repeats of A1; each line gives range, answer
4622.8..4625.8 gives 16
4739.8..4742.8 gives 14.9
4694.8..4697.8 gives 14.5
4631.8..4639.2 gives 14.5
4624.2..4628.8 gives 15.7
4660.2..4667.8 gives 15.1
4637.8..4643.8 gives 14.7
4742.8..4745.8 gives 15.3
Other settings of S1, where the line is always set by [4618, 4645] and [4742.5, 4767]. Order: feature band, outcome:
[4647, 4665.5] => 0.02 mag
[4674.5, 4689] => 0.02 mag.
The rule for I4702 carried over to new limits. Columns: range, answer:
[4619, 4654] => 14.18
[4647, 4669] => 14.68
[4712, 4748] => 14.64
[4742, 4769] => 14.54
